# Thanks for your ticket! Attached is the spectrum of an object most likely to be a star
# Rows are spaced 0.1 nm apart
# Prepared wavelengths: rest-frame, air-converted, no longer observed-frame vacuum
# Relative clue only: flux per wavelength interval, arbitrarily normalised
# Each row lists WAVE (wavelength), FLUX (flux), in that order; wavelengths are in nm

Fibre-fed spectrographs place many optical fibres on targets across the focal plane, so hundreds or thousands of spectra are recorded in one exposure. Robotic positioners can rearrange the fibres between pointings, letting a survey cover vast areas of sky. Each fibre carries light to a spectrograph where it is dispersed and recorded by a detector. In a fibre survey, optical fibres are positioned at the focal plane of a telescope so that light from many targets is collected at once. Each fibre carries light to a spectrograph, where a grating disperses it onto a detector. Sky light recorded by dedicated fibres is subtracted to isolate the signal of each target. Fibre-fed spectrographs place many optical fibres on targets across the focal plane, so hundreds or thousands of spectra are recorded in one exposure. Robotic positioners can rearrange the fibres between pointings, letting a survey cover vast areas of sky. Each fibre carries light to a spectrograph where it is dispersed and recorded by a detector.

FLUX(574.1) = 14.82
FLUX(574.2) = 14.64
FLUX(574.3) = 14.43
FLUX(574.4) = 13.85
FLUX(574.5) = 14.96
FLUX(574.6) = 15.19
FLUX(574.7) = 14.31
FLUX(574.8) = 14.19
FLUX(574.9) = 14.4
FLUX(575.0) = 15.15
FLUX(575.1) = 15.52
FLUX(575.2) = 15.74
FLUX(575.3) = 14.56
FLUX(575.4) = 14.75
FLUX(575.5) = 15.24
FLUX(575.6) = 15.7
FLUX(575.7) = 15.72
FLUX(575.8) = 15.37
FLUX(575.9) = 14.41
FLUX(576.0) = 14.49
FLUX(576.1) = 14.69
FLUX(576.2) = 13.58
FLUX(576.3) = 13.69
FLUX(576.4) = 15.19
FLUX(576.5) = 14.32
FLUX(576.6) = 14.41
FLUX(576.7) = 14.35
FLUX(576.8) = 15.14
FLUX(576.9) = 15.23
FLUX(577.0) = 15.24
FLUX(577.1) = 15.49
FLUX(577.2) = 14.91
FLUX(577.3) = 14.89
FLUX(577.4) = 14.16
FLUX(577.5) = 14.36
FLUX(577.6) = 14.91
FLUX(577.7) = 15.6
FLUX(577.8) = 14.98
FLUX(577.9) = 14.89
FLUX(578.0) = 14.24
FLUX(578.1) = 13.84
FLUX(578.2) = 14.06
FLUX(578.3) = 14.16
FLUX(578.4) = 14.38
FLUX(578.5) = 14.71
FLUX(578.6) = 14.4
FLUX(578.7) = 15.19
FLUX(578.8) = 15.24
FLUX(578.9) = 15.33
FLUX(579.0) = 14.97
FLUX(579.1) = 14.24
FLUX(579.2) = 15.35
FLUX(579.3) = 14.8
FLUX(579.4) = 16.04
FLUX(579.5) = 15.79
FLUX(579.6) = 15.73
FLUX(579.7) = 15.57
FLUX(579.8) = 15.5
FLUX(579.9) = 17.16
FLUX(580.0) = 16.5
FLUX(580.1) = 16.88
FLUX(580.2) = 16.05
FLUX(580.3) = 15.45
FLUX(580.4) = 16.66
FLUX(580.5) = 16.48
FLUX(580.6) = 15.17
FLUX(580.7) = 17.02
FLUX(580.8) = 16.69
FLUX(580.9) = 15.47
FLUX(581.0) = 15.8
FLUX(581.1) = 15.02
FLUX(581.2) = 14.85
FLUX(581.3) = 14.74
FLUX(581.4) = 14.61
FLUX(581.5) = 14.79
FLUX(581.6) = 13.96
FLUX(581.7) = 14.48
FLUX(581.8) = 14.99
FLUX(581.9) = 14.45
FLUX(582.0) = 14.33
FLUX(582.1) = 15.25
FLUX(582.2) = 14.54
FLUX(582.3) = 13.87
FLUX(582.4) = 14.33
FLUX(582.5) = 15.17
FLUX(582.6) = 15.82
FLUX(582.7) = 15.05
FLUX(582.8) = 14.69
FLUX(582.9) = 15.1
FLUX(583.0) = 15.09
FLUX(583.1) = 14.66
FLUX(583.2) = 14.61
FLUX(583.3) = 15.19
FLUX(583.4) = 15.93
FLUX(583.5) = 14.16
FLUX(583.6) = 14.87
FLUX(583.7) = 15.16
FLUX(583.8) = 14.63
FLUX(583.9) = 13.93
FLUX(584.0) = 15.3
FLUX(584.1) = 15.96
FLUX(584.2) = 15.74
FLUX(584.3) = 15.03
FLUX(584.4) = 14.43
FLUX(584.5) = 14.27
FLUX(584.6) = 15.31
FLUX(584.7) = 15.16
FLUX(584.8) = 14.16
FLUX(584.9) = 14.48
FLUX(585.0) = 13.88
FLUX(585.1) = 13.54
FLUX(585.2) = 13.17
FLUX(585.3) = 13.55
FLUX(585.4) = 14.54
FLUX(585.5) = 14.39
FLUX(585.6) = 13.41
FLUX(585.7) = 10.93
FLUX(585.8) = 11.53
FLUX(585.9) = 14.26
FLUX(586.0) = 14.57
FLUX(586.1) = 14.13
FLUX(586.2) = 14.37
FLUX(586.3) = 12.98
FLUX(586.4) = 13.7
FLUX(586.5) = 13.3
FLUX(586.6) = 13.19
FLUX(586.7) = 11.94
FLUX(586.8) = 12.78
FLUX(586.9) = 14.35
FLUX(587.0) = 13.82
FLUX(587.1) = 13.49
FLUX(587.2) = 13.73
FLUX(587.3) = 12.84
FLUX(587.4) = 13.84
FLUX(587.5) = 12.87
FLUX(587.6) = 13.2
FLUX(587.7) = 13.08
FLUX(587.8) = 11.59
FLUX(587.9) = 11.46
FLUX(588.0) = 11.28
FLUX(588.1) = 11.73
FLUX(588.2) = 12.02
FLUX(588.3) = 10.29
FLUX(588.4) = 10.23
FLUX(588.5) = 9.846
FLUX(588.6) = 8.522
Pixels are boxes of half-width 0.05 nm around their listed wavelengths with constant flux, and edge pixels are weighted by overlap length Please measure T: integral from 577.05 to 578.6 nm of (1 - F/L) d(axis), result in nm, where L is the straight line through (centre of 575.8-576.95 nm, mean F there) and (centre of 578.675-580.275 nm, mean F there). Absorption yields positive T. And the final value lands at 0.04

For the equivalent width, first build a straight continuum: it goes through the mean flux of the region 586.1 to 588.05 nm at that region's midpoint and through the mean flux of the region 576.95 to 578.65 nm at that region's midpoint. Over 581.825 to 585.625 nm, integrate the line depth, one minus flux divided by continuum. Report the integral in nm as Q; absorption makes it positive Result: -0.29 nm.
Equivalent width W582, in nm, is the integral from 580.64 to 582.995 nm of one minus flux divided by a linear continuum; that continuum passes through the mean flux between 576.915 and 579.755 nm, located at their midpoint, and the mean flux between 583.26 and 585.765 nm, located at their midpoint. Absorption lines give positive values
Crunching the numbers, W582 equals -0.06 nm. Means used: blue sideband 14.9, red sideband 14.4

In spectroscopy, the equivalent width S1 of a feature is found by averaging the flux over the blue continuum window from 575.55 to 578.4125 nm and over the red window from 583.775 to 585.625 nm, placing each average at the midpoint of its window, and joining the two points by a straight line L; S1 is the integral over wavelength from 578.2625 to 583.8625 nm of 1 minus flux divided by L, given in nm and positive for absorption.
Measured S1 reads -0.23 nm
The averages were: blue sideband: 14.7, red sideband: 14.5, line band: 15.2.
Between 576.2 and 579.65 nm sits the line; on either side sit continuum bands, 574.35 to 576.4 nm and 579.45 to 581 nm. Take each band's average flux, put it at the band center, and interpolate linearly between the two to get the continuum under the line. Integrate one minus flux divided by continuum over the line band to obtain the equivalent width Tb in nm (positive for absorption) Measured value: 0.151 nm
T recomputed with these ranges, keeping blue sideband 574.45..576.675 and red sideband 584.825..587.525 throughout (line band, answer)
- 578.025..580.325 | -0.15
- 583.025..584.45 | -0.12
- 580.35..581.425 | -0.12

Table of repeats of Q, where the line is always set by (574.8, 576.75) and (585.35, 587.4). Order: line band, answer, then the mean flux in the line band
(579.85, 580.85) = -0.155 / 16.4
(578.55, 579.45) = -0.043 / 15.1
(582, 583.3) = -0.088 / 14.8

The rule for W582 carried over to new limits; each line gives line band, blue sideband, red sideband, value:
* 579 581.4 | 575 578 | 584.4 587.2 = -0.223 nm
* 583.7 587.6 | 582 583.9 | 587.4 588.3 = -0.155 nm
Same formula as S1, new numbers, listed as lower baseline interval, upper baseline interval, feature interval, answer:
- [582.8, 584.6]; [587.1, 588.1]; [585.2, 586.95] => 0.019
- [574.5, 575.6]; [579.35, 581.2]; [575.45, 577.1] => 0.041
